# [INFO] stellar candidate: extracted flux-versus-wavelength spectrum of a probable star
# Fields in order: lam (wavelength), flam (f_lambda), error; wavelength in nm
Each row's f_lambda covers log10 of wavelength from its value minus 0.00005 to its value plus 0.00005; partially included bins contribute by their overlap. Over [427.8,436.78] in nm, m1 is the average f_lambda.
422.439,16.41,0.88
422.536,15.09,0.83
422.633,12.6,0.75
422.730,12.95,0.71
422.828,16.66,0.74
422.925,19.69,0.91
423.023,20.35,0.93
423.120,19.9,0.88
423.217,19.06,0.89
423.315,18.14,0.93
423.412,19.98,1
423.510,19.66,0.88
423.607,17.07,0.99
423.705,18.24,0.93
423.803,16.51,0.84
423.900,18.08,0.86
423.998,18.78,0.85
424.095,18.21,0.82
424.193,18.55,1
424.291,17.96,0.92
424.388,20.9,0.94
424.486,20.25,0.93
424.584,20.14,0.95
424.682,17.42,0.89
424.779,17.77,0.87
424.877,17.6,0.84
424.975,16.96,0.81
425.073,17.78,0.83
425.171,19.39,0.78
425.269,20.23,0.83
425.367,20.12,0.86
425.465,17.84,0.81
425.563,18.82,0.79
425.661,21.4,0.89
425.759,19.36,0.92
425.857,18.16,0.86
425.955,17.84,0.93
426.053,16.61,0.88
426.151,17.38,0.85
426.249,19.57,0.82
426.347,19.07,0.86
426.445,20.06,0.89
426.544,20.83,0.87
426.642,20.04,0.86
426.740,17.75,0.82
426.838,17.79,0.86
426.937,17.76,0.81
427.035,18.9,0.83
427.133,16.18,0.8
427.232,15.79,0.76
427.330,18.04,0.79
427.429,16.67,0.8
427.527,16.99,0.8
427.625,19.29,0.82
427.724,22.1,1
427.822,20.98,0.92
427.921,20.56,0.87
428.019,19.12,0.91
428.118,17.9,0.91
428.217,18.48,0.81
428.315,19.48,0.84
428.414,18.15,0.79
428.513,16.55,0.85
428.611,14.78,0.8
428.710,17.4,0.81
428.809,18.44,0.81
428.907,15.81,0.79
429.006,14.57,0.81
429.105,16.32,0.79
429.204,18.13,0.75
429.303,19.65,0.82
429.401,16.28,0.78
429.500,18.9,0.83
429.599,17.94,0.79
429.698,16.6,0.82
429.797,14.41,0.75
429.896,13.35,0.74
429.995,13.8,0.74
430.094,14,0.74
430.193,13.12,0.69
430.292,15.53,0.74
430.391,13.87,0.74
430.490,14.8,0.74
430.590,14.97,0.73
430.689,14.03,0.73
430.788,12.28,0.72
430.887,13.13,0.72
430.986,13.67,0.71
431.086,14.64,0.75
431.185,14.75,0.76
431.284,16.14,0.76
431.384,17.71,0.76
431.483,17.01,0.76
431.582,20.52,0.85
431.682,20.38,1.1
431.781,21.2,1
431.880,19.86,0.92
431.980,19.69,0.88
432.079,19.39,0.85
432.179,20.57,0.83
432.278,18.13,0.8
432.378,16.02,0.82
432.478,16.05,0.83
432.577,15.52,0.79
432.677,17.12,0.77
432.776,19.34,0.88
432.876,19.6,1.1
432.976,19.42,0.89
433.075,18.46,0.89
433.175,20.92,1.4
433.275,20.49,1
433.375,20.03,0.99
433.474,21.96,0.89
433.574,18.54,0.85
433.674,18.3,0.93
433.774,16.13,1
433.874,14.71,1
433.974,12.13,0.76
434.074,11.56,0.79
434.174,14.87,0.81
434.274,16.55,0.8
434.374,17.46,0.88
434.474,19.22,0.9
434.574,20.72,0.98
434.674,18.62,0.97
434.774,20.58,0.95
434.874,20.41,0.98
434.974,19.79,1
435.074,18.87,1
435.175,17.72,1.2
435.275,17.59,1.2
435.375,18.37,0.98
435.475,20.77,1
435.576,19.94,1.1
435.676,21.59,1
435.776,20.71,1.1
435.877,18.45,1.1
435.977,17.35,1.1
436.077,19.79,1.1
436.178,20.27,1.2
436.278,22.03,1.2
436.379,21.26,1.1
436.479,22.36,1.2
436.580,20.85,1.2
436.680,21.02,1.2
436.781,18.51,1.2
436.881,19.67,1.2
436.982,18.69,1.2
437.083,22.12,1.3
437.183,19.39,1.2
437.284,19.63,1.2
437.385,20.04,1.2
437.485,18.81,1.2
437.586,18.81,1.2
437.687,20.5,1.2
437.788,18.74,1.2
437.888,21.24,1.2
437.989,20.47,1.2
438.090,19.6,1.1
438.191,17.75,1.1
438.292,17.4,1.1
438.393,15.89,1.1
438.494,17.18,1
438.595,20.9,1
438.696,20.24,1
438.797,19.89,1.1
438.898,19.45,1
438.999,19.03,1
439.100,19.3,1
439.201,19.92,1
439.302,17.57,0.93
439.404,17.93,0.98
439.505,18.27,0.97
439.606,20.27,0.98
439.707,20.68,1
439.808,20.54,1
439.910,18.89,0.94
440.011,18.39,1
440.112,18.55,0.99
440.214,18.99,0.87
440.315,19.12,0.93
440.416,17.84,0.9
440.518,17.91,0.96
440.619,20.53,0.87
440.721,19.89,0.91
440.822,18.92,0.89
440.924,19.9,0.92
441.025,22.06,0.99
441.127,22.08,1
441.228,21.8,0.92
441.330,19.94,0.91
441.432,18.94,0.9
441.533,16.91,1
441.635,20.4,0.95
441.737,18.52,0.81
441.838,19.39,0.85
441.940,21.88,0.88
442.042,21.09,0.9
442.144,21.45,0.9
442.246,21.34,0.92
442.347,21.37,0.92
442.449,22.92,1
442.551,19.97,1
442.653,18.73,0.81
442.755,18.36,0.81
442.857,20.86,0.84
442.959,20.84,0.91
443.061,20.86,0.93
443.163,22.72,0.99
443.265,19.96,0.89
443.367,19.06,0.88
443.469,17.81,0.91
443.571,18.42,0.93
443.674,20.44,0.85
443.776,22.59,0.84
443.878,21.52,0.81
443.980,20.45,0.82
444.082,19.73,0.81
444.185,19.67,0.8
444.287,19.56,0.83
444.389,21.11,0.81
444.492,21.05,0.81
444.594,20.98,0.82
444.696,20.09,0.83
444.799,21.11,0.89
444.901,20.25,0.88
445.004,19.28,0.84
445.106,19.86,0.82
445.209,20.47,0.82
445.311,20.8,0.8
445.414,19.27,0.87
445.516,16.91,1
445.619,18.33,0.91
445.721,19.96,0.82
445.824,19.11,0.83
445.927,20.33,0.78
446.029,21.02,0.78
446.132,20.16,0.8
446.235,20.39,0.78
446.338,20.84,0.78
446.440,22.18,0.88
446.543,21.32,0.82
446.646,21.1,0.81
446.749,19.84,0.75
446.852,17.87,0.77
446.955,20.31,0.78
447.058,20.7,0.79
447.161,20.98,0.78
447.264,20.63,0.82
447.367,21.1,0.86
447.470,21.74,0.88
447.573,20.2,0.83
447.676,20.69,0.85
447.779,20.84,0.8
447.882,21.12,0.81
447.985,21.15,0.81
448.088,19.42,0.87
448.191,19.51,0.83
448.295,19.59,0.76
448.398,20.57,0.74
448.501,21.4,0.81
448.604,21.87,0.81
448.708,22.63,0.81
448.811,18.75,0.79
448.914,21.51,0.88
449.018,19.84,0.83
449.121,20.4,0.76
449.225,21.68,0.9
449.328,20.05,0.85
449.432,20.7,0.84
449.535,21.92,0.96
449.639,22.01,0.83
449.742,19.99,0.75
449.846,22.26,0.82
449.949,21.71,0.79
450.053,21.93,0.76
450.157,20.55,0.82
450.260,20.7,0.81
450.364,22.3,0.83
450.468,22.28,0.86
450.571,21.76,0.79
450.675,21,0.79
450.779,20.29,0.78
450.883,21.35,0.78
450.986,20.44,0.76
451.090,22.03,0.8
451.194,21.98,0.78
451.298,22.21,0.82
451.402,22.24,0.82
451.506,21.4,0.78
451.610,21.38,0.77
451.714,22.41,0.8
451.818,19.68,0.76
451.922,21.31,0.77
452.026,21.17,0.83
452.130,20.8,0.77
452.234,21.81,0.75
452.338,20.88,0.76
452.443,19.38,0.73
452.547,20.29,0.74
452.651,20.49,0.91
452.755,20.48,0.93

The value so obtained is 17.8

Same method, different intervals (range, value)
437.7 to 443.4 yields 19.7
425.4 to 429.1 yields 18.3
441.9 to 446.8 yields 20.4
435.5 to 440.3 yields 19.6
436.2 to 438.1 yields 20.2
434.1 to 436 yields 18.9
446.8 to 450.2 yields 20.8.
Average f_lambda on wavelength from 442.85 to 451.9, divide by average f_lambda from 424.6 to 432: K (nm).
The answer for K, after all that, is 1.2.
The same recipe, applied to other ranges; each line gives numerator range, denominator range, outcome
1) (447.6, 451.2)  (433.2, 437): 1.11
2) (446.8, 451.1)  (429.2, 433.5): 1.22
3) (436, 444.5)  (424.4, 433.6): 1.12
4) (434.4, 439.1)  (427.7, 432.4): 1.16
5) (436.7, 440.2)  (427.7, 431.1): 1.18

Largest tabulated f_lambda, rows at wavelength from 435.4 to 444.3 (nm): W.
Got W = 22.92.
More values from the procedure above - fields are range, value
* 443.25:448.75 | 22.63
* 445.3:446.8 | 22.18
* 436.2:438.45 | 22.36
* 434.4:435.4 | 20.72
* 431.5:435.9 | 21.96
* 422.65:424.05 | 20.35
